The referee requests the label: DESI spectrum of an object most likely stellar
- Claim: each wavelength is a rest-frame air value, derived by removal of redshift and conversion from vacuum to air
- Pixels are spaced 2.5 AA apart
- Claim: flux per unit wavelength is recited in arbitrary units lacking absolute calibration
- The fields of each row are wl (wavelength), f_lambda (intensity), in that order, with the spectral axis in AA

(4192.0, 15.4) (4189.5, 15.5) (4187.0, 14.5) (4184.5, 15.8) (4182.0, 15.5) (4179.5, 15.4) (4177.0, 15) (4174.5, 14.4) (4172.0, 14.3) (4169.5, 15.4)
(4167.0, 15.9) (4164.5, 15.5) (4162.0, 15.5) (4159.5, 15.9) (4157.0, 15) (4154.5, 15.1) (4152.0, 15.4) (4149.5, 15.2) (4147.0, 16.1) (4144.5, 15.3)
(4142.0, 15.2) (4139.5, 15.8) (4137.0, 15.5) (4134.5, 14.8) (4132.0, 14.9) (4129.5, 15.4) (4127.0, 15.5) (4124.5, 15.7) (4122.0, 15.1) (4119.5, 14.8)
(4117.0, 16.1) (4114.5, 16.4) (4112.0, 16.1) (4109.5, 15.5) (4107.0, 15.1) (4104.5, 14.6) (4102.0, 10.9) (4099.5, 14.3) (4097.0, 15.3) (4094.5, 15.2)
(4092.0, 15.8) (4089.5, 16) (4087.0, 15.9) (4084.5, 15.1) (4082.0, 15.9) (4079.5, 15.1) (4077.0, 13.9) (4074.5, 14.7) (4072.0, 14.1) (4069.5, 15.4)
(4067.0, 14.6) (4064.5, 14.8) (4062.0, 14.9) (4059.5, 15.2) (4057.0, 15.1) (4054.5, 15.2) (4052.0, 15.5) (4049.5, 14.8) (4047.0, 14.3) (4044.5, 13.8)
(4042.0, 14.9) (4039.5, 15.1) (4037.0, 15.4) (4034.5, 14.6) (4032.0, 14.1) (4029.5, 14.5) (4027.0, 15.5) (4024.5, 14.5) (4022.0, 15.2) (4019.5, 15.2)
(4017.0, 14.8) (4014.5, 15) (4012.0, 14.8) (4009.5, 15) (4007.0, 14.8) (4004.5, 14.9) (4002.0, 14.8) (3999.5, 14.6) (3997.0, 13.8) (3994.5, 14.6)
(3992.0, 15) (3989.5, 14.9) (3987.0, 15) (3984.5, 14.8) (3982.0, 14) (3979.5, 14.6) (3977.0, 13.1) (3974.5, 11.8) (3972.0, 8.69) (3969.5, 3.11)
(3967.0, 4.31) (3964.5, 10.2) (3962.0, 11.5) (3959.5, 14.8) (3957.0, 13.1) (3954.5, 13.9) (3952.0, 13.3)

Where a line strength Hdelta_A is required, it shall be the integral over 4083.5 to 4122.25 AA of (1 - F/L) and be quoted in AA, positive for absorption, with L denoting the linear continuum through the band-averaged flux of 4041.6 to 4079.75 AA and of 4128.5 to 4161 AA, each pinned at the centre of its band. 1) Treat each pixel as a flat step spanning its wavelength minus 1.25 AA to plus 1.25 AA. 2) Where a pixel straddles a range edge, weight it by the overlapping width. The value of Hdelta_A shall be -0.2 AA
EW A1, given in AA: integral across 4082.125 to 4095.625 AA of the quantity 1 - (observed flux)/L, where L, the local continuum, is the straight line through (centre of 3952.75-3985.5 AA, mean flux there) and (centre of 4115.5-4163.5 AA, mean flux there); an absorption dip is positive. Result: -1.4 AA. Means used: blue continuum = 11.4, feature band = 15.6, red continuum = 15.4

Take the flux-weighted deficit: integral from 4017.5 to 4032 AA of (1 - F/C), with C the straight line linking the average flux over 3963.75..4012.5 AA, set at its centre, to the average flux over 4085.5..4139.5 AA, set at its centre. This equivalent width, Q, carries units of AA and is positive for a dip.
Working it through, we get -1.46 AA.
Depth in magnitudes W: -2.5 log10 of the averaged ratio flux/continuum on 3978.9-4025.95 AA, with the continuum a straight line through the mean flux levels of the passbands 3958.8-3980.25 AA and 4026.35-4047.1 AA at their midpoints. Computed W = -0.203 mag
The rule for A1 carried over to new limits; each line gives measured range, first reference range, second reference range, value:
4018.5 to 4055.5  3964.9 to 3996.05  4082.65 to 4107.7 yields -4.04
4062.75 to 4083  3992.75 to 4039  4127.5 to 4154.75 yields 0.33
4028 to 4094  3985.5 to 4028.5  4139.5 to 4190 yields 0.21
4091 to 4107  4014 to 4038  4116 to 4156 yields 0.85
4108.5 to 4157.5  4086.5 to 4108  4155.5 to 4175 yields -1.41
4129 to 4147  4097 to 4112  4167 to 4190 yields -0.76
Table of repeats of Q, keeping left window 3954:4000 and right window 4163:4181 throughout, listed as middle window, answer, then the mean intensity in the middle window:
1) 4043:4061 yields -1.90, 14.8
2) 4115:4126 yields -0.83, 15.5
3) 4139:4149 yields -0.55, 15.6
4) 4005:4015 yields -1.61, 14.9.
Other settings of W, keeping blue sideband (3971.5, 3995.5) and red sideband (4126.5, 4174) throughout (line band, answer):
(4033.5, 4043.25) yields -0.05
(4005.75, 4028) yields -0.06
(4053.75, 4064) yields -0.04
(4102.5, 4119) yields -0.03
